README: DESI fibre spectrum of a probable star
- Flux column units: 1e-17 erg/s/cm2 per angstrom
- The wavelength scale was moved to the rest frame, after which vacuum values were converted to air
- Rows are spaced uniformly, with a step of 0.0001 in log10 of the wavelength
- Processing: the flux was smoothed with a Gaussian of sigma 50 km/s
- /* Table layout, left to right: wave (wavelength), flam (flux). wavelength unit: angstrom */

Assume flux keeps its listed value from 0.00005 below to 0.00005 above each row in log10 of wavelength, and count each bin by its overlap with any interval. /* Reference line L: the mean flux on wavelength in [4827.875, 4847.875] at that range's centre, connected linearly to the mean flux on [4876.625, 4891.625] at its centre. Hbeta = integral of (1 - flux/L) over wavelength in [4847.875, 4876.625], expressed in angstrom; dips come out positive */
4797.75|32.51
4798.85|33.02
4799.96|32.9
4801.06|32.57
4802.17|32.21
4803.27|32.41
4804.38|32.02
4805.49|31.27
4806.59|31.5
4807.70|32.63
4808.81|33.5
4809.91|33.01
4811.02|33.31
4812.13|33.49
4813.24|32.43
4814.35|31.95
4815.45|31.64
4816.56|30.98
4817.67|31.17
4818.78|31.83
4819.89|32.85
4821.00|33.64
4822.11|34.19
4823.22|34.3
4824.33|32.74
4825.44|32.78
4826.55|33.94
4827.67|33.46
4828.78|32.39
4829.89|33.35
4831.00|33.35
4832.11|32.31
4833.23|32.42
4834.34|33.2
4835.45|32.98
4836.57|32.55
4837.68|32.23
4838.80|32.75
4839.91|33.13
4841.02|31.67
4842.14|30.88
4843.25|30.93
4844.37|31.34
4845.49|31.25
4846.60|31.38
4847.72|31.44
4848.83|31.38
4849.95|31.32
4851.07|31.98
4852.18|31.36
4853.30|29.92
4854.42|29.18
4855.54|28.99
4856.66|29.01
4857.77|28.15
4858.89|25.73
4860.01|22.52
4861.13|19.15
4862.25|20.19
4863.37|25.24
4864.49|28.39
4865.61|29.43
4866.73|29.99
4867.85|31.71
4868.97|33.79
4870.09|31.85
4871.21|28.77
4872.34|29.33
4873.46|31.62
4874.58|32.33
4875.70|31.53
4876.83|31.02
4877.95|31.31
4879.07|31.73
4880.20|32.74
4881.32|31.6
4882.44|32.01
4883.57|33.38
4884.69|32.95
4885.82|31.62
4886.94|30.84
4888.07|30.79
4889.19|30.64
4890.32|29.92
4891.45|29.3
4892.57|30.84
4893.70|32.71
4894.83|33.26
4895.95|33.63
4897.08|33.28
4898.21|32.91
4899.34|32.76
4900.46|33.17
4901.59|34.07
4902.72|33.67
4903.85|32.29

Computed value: 2.6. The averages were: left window 32.2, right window 31.5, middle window 29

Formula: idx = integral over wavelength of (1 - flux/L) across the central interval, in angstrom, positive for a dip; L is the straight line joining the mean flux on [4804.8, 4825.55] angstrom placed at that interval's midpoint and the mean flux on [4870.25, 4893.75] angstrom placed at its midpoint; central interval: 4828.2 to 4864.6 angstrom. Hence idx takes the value 2.2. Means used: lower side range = 32.6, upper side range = 31.3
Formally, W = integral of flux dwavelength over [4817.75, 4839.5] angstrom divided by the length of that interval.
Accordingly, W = 33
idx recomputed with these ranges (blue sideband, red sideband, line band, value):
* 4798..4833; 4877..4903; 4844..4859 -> 0.98 angstrom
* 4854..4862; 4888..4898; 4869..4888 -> -1.52 angstrom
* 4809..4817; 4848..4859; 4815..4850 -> -1.27 angstrom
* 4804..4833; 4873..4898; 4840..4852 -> 0.33 angstrom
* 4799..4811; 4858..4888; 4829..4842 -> -0.61 angstrom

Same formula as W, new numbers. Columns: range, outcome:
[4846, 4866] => 28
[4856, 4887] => 29.6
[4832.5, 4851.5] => 31.9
